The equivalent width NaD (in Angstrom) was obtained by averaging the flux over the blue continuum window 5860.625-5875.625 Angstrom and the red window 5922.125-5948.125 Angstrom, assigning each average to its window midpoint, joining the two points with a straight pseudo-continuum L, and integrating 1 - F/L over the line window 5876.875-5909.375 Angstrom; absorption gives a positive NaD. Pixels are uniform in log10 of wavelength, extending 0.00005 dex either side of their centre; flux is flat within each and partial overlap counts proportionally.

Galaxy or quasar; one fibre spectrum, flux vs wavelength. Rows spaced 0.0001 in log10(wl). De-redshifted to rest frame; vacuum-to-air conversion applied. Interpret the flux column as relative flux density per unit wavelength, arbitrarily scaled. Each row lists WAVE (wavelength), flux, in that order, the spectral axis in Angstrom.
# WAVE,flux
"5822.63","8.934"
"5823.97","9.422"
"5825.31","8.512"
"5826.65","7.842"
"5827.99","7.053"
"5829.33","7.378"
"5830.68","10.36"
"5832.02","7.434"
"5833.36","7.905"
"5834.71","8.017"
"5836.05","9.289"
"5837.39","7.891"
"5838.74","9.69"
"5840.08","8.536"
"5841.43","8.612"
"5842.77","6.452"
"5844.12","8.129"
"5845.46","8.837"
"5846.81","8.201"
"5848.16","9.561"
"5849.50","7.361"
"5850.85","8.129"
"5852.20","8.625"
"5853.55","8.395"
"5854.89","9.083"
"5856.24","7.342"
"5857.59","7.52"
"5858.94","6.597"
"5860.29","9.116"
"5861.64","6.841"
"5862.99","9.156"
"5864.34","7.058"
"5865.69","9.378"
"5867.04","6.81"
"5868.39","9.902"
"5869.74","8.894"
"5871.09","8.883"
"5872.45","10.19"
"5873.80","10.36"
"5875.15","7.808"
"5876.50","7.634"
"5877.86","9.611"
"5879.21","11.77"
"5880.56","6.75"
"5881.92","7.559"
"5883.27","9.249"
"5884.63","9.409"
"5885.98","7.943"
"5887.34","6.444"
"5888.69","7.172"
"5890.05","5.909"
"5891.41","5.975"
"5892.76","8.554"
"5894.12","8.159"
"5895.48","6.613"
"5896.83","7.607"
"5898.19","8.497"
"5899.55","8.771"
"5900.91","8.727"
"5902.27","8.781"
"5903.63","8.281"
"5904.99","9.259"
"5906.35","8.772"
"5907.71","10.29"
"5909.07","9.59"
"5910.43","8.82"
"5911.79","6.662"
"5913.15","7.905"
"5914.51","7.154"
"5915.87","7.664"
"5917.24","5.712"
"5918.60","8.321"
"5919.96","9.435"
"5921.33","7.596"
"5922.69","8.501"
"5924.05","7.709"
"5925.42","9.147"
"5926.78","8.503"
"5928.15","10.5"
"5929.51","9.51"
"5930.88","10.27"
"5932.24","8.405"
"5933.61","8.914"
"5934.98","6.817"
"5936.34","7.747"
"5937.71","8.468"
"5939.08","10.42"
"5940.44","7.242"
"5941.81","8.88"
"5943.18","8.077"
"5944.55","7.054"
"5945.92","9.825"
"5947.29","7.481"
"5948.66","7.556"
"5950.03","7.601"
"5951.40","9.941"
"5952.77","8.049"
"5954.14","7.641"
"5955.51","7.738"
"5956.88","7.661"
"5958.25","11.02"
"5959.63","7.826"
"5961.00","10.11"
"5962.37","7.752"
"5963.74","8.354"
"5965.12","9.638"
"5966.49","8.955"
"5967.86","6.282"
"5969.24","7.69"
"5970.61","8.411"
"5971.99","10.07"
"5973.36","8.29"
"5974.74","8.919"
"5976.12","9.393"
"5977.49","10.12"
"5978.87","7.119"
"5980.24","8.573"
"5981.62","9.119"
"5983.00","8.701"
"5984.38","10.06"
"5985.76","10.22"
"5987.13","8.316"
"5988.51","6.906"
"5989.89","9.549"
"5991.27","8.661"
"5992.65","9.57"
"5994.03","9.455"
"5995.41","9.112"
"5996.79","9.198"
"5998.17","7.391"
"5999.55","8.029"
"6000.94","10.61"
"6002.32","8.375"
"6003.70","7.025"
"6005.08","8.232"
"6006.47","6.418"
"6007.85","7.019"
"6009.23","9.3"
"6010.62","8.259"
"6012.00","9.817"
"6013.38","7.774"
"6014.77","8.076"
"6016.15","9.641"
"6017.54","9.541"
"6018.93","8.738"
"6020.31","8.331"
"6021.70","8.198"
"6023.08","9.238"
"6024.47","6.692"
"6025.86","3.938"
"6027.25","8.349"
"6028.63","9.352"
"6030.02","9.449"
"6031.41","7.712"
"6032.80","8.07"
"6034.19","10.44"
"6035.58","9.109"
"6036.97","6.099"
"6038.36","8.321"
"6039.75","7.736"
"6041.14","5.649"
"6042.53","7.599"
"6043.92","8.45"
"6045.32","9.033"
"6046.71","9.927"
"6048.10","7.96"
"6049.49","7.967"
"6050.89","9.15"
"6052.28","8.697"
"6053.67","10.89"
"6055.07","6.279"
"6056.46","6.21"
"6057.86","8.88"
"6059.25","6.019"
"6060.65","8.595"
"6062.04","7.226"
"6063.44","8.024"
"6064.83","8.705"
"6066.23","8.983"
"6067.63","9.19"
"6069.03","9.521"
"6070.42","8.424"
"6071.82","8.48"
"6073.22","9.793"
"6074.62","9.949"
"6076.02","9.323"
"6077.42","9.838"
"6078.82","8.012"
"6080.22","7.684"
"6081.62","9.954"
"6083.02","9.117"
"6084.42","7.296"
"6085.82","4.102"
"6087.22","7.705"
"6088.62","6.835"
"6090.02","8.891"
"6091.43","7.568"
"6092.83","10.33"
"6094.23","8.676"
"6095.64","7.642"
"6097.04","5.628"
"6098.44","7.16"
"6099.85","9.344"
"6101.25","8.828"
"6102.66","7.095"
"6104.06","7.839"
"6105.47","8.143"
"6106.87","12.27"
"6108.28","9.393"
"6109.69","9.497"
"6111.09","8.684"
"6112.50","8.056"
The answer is 1.32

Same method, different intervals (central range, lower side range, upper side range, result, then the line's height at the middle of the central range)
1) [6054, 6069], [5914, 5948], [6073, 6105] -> 0.5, 8.21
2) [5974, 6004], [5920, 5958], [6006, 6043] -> -2.2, 8.26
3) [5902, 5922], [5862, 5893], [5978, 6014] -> 0.3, 8.42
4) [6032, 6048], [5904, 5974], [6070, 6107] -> 0.3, 8.36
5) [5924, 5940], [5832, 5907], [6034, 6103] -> -1.2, 8.27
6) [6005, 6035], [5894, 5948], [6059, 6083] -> 1.1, 8.63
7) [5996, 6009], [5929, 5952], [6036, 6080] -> 0.5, 8.41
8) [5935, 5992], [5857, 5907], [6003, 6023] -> -1.6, 8.32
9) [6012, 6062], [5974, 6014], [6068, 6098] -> 1.9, 8.5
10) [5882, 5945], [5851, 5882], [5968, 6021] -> 2.3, 8.56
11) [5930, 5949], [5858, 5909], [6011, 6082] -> -0.1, 8.37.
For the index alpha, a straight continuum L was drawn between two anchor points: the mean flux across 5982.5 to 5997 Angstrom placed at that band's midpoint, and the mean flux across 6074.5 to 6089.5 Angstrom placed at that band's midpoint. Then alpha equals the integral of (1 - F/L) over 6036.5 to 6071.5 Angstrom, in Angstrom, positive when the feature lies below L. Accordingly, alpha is 1.0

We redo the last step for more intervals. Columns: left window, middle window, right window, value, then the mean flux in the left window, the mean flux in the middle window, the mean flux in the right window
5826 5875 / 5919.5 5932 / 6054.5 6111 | -1.0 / 8.35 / 8.99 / 8.32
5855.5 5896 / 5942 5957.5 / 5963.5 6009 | 0.7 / 8.16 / 8.08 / 8.61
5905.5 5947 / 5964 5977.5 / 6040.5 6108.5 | -0.4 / 8.46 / 8.69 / 8.33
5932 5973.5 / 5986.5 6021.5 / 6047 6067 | -1.1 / 8.39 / 8.53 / 8.15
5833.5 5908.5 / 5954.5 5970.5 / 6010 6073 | -0.2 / 8.33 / 8.44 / 8.29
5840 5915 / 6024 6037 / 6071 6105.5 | 0.3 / 8.28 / 8.03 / 8.21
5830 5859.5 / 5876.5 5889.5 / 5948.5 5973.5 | 0.0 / 8.28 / 8.36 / 8.48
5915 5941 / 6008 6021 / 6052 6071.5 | -0.7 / 8.46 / 8.76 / 8.26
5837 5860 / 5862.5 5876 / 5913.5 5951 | -1.0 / 8.19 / 8.83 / 8.32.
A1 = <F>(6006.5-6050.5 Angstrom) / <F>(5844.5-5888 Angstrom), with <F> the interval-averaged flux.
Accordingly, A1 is 0.97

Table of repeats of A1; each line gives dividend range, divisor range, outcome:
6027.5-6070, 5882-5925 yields 1.03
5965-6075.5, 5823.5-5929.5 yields 1.02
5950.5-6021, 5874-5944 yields 1.04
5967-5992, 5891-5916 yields 1.05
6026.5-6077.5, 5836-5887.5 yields 1.00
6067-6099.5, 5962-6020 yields 0.96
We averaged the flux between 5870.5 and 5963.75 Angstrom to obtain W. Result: 8.38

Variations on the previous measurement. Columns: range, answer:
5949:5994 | 8.7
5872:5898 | 8.13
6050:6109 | 8.37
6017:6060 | 8.12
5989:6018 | 8.6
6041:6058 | 8.27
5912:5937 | 8.29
